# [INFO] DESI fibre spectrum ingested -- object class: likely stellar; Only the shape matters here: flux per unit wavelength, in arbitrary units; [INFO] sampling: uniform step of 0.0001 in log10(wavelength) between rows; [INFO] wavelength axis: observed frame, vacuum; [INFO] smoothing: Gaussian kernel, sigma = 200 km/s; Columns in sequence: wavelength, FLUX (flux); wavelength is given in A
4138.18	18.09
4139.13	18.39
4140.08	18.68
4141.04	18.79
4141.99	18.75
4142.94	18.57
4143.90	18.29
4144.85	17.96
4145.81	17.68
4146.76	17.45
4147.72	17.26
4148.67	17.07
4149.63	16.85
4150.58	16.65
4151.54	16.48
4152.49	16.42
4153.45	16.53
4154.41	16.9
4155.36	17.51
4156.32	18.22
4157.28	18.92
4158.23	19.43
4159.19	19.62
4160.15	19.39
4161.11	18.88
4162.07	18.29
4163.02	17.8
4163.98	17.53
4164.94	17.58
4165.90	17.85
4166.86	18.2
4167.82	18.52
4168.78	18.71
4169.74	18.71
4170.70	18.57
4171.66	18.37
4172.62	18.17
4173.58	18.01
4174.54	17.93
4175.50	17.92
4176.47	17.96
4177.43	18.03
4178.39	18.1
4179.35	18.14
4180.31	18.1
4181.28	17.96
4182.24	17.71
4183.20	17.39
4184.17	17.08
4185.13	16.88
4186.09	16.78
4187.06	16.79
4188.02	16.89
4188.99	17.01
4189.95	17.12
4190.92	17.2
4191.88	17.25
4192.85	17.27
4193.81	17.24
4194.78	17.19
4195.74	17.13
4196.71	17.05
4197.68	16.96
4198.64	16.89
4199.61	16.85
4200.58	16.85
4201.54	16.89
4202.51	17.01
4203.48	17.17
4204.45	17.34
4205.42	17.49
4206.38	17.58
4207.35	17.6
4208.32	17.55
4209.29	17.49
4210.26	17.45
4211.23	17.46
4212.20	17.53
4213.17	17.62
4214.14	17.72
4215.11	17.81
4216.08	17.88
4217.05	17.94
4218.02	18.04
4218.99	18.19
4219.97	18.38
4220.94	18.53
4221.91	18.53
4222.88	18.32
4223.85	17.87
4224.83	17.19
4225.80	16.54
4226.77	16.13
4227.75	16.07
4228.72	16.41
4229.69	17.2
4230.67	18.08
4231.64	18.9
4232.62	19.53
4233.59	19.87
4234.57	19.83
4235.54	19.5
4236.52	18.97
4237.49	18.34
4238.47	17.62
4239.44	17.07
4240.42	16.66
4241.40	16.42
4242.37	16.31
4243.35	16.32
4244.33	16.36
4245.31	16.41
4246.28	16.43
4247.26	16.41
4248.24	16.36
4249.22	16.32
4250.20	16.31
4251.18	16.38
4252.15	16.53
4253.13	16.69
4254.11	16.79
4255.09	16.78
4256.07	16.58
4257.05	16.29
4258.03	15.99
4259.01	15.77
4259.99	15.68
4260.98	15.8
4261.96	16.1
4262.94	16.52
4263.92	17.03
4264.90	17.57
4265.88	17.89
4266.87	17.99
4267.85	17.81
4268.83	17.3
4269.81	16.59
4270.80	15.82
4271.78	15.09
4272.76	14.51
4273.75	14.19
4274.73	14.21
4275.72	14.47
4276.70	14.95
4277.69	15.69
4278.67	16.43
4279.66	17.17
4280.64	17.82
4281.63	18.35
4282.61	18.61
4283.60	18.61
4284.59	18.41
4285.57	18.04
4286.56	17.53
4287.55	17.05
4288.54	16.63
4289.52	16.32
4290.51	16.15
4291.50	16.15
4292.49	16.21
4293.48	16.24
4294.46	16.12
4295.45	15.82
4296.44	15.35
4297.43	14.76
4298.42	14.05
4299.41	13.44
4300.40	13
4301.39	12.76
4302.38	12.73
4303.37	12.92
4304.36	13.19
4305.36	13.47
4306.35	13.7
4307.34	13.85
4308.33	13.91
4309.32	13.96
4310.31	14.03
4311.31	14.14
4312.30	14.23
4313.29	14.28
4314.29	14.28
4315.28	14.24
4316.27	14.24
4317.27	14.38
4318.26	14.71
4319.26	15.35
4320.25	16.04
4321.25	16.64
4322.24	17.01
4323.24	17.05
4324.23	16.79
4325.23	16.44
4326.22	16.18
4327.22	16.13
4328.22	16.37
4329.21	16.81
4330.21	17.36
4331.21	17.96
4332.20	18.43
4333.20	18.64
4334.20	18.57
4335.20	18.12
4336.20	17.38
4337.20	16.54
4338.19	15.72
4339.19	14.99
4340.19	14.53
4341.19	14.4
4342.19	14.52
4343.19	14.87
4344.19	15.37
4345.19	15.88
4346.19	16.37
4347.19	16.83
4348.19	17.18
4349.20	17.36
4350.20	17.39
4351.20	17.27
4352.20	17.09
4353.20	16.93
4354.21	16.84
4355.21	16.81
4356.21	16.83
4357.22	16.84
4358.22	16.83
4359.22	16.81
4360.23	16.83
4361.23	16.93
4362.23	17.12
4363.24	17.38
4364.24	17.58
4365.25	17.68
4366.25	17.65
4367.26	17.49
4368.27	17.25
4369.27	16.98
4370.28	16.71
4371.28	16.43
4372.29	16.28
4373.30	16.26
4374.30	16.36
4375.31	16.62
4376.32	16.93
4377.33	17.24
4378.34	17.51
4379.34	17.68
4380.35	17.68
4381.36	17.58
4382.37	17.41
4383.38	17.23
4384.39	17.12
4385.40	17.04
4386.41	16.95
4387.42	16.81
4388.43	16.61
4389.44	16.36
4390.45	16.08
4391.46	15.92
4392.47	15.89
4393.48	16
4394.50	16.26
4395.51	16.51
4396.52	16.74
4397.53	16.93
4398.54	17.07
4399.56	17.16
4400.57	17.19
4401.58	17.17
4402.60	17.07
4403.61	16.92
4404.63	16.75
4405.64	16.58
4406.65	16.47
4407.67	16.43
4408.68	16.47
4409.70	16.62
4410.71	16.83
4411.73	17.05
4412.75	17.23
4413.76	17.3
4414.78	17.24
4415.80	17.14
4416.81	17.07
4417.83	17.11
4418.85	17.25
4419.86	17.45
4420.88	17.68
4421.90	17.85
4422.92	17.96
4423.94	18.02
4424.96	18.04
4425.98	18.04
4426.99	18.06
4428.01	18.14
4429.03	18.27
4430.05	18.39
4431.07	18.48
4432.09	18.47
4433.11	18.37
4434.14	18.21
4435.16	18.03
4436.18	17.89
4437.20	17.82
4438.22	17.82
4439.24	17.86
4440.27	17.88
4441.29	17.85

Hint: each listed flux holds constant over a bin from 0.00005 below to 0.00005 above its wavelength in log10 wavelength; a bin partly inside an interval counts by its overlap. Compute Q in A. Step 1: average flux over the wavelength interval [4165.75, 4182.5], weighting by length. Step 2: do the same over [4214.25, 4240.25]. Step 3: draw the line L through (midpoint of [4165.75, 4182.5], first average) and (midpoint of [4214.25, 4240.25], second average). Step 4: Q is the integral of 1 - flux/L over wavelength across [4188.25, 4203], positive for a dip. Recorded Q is 0.9 A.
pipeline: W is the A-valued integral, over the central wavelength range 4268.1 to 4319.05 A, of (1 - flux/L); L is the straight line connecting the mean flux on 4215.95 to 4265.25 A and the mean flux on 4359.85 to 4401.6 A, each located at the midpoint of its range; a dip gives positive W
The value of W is 5.3 A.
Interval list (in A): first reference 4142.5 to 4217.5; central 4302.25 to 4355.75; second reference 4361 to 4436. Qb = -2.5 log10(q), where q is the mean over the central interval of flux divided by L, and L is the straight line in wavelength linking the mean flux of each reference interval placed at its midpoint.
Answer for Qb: 0.10 mag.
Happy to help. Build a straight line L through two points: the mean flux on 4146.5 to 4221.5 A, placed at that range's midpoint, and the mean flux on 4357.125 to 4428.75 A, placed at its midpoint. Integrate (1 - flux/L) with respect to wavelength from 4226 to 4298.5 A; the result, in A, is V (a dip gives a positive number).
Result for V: 2.8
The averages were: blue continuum 17.6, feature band 16.8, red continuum 17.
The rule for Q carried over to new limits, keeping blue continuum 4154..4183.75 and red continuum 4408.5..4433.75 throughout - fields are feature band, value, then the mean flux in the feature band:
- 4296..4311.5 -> 3.65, 13.7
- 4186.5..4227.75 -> 1.67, 17.4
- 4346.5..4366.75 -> 0.77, 17.1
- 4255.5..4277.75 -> 2.35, 16.1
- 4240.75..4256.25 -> 1.35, 16.5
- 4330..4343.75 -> 0.98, 16.6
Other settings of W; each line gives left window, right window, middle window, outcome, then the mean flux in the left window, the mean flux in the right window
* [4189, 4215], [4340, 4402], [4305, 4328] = 2.56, 17.3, 16.7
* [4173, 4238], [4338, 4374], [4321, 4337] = -0.46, 17.6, 16.6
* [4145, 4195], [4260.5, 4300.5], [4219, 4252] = -1.07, 17.7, 16.3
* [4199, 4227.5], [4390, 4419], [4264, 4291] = 0.87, 17.5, 16.8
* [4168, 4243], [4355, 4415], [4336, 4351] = 0.98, 17.6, 16.9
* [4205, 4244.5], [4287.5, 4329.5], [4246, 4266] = 0.30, 17.7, 15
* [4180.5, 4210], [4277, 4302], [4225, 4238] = -0.97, 17.2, 16.2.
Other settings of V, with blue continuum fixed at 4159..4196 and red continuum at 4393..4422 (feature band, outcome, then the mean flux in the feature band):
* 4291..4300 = 1.1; 15.3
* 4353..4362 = 0.1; 16.9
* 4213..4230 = 0.1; 17.6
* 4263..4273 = 0.4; 16.8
